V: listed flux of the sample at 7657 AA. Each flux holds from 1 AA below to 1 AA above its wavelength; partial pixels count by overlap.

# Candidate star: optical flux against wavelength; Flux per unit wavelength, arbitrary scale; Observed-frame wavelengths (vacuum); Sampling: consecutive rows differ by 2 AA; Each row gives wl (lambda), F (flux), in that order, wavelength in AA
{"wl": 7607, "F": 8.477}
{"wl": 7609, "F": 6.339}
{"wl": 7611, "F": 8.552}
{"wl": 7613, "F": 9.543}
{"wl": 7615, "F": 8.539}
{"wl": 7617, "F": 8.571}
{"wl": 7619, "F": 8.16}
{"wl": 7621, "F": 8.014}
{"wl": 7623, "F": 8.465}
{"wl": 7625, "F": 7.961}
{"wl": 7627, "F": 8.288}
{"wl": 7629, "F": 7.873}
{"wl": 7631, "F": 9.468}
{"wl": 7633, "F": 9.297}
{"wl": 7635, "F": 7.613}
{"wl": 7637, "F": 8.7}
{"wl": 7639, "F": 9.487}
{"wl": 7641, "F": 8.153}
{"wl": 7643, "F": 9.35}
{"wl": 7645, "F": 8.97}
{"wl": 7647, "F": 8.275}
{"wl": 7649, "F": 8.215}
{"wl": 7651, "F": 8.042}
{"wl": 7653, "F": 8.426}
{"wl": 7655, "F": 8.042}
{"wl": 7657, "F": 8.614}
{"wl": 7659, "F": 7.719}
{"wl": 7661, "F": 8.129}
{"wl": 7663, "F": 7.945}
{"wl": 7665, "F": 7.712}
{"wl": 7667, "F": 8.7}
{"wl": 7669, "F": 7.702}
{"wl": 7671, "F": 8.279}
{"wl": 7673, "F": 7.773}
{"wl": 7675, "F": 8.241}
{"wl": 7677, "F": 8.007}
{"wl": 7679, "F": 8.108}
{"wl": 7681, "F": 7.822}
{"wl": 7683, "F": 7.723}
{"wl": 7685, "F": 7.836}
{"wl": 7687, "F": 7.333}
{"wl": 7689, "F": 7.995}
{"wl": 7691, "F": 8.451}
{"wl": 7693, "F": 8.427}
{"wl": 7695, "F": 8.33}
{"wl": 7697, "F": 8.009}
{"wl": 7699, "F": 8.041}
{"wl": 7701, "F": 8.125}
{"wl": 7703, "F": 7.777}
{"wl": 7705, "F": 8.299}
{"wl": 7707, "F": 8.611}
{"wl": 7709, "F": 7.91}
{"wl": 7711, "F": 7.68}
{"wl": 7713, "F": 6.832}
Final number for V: 8.614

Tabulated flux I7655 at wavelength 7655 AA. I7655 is 8.042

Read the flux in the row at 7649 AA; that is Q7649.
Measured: 8.215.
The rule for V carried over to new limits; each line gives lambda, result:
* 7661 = 8.129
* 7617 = 8.571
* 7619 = 8.16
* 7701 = 8.125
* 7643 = 9.35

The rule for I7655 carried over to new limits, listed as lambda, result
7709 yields 7.91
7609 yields 6.339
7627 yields 8.288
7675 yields 8.241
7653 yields 8.426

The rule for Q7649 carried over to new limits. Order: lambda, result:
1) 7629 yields 7.873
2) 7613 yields 9.543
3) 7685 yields 7.836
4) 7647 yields 8.275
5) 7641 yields 8.153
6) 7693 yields 8.427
